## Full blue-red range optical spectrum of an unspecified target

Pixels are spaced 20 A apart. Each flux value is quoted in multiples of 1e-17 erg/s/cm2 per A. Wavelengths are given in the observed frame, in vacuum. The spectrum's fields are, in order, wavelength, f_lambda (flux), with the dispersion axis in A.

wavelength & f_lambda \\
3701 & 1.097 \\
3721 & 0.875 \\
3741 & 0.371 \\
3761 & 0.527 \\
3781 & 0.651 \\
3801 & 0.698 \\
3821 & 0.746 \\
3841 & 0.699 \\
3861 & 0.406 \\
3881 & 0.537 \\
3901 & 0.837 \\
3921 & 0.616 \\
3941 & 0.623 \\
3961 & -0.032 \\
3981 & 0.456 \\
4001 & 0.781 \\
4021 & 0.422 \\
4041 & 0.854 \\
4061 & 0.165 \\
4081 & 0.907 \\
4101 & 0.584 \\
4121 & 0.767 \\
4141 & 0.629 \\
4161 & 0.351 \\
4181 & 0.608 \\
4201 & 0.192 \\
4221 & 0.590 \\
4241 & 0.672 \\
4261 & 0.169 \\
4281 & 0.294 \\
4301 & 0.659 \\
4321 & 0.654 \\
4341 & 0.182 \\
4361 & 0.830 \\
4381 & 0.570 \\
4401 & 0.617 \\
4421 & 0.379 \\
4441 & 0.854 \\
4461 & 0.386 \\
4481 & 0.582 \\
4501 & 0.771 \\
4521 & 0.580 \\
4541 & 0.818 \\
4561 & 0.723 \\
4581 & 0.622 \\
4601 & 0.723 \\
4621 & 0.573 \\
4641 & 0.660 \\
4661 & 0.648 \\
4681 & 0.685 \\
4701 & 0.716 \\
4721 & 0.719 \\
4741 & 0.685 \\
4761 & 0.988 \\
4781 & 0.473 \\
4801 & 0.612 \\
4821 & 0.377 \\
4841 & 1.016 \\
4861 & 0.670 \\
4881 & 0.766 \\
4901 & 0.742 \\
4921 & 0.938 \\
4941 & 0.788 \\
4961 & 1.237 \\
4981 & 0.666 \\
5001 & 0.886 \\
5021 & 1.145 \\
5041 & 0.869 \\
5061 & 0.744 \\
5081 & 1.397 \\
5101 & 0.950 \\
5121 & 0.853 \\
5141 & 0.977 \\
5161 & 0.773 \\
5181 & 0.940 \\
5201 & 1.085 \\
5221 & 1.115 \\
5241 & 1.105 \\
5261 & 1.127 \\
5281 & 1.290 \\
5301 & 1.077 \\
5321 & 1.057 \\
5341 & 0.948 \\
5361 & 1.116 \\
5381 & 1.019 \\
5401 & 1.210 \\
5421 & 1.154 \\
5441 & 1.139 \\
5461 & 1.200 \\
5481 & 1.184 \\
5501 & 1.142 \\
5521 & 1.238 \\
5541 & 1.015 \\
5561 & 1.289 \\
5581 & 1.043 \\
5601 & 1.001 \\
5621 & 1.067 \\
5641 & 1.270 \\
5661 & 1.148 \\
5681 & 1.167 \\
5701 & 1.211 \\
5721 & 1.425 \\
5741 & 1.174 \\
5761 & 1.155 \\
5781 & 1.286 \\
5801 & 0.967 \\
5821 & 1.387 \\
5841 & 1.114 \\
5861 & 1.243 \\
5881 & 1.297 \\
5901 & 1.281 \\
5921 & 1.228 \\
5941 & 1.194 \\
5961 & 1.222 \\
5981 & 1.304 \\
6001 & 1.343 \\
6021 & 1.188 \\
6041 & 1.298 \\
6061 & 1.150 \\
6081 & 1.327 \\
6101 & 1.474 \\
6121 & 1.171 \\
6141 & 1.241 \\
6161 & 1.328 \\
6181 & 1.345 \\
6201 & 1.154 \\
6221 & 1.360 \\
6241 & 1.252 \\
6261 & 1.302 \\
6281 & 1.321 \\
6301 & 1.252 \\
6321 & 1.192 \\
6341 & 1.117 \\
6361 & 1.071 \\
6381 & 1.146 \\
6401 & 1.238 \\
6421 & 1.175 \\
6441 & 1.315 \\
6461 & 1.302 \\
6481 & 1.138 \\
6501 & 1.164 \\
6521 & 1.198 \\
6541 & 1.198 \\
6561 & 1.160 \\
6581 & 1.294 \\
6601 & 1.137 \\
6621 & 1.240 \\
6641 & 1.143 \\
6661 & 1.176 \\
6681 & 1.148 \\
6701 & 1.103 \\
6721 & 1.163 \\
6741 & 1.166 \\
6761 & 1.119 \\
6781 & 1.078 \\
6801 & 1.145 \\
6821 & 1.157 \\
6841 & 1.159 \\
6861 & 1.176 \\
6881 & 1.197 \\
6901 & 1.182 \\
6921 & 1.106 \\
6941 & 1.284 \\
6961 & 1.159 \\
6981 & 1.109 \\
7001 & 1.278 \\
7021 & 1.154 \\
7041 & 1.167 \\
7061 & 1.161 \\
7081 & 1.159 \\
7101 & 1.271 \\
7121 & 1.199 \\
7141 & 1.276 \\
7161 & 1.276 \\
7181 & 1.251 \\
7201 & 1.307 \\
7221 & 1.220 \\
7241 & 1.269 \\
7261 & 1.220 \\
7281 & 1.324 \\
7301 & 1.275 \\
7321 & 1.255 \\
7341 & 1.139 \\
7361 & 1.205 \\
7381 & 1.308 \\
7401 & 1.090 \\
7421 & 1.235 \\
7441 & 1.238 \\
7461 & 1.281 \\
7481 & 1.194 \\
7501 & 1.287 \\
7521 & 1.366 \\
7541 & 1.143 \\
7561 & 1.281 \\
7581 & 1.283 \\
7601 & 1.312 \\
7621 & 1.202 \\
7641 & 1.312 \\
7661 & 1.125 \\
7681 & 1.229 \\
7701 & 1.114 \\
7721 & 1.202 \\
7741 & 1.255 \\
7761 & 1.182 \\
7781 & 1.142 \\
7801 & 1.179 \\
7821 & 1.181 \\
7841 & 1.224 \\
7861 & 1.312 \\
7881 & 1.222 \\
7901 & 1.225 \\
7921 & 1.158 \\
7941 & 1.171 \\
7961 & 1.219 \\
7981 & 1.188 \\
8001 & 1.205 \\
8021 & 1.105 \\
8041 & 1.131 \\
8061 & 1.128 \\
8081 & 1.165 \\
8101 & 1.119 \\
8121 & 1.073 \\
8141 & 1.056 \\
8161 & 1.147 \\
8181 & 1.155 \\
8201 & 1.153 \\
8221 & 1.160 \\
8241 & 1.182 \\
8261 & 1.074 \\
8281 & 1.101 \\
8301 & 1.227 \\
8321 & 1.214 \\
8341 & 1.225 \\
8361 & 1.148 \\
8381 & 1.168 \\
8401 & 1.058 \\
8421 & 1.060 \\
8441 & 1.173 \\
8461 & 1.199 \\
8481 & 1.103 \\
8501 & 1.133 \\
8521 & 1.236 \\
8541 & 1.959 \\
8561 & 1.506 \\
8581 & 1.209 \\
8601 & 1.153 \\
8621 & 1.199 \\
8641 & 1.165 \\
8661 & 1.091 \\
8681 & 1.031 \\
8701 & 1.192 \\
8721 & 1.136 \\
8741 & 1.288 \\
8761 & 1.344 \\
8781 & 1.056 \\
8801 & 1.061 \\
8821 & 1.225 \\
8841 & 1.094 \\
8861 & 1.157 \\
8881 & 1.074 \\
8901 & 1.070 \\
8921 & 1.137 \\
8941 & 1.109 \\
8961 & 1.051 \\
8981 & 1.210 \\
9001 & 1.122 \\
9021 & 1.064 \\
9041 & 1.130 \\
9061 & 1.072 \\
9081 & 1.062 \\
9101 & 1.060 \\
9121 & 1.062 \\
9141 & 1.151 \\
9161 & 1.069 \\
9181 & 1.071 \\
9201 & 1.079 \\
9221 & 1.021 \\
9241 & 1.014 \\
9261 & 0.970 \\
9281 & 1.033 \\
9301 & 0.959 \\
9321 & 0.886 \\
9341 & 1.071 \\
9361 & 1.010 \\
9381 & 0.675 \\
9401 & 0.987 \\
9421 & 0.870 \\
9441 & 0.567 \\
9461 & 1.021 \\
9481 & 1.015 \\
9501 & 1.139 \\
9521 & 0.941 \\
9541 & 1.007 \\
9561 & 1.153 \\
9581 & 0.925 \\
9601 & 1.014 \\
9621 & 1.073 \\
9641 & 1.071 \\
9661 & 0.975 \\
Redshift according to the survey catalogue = 0.300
